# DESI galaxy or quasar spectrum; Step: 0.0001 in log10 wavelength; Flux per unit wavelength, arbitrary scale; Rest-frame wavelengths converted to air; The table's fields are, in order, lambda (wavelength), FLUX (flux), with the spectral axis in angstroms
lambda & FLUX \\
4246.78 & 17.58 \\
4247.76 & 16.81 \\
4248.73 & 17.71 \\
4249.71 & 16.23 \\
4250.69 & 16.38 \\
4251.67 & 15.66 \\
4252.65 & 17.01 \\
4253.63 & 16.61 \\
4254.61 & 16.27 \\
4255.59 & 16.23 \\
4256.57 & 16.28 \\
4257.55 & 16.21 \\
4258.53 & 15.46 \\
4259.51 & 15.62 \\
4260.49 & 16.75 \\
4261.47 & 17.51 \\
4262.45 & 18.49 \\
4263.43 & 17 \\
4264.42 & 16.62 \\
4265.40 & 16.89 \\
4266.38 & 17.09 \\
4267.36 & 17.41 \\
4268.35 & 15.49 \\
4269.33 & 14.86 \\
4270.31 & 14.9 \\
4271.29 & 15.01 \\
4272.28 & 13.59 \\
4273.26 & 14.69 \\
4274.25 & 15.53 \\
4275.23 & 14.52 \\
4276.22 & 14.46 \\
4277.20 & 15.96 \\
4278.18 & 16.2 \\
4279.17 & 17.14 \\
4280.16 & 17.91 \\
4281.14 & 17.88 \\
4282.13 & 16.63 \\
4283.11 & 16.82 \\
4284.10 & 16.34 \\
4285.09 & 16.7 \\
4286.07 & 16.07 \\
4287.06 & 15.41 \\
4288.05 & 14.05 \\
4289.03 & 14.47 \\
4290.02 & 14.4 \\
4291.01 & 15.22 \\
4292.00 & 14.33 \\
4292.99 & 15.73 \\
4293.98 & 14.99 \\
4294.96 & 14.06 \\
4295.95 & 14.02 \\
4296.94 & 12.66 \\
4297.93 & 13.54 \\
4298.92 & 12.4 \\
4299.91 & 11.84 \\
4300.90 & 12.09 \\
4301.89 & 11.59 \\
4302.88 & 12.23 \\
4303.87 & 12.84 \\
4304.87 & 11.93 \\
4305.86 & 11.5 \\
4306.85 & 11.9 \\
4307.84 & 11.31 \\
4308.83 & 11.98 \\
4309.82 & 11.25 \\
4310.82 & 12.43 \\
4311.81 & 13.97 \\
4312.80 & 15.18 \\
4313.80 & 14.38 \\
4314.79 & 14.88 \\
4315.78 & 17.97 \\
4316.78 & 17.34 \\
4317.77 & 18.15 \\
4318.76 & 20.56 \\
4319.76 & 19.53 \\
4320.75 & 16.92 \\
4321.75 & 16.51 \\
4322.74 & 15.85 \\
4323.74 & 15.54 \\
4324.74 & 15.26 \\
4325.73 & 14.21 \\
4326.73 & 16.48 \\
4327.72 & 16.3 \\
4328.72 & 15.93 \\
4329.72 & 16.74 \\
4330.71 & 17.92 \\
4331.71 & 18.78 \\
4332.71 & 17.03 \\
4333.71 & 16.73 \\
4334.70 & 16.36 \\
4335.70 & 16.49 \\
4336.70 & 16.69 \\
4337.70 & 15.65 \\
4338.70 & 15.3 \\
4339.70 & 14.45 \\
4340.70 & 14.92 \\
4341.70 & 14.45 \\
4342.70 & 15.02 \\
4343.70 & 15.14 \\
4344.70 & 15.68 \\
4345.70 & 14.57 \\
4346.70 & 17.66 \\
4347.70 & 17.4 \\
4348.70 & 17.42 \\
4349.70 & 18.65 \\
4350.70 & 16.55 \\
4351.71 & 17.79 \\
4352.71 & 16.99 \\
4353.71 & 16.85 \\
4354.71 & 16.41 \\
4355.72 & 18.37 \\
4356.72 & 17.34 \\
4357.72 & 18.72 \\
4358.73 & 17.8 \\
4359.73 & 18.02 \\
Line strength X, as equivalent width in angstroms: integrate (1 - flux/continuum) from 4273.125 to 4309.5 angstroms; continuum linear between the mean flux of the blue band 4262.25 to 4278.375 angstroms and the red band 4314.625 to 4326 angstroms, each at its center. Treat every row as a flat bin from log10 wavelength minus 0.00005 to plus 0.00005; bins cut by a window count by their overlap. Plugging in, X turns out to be 4.3 angstroms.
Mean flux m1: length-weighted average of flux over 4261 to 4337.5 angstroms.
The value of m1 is 15.3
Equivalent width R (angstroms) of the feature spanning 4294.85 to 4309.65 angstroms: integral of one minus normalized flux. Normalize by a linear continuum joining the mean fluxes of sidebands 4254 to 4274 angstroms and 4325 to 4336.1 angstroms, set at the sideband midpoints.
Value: 3.7 angstroms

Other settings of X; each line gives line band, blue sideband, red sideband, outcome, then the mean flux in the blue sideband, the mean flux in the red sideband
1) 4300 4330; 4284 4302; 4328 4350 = 1.1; 14.2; 16.3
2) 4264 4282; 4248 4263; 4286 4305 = -0.7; 16.6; 13.7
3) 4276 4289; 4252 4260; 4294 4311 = -2.1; 16.2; 12.4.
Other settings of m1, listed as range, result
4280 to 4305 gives 14.5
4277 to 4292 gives 16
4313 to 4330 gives 16.6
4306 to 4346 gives 15.6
